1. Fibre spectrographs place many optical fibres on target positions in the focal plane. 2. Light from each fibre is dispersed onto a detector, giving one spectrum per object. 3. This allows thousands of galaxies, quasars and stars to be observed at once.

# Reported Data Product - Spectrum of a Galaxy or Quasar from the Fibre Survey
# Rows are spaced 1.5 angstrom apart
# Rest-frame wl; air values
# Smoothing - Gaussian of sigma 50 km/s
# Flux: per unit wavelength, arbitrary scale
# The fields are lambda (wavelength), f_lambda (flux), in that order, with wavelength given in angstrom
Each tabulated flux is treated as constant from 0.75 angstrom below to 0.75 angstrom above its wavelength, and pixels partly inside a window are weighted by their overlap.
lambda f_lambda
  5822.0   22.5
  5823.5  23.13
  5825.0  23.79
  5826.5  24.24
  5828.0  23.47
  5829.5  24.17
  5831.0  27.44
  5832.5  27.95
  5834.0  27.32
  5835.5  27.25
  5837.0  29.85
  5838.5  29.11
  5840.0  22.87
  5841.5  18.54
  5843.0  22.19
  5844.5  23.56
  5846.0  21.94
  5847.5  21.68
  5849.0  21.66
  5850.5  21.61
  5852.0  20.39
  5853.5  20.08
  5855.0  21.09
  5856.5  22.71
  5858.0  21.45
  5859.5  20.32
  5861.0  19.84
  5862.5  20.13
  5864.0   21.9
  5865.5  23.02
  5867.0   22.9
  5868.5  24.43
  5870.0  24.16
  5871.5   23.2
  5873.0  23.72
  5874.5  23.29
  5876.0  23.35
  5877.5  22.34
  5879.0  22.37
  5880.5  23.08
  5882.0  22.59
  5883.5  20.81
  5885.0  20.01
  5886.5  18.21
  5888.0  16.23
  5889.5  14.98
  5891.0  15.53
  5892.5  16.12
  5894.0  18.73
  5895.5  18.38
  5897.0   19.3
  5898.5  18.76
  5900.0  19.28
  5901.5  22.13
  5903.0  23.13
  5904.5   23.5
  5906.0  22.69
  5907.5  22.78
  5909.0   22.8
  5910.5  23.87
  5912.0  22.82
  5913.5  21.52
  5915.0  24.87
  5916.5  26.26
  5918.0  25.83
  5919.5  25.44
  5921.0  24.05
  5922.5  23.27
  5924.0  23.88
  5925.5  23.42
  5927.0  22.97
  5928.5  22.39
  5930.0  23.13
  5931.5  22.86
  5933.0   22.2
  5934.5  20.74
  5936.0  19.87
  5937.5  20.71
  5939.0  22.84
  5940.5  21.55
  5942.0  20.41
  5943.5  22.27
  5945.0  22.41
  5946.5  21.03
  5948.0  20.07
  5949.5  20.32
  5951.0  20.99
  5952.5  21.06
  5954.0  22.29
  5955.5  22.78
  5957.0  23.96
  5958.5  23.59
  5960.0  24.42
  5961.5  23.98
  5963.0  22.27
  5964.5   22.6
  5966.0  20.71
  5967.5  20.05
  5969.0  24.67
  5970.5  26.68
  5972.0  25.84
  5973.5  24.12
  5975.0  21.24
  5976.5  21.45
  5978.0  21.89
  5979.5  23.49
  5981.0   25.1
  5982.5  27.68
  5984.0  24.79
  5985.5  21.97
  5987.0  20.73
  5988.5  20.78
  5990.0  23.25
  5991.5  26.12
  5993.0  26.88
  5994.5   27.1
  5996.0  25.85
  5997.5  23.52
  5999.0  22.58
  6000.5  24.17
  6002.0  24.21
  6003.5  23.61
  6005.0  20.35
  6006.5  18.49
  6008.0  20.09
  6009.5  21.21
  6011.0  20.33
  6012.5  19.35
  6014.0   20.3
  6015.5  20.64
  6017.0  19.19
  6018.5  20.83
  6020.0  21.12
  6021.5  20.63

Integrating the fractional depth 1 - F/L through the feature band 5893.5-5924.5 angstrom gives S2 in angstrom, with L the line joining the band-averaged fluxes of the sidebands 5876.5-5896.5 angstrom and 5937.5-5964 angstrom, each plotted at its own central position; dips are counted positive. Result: -3.51 angstrom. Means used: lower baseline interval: 19.2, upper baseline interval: 22.1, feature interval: 22.6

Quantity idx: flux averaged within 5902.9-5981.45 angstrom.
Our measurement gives 22.8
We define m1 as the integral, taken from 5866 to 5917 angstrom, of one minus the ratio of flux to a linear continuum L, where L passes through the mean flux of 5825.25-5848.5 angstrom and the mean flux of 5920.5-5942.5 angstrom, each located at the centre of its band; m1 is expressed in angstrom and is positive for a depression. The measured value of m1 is 4.2 angstrom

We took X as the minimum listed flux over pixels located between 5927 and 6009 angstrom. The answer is 18.49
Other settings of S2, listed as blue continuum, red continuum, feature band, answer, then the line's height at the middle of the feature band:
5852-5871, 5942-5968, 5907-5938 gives -1.7 angstrom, 21.9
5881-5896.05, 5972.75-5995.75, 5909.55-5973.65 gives -4.6 angstrom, 21.3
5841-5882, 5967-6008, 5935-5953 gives 1.5 angstrom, 23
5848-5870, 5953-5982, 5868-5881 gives -0.9 angstrom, 21.9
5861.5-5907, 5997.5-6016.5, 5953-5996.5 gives -4.9 angstrom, 21.2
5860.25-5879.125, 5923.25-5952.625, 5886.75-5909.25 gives 2.8 angstrom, 22.3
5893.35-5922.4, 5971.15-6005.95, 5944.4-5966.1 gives 0.9 angstrom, 23.2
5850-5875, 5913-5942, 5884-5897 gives 2.9 angstrom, 22.4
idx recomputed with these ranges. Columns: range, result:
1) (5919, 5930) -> 23.6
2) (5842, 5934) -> 21.8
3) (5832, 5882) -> 23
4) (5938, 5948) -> 21.6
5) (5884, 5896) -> 17.3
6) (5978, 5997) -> 24.4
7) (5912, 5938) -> 23.2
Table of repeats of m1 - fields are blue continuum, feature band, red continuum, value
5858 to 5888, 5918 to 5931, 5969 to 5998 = -0.4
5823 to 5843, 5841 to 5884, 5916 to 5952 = 4.1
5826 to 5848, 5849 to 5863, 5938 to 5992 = 2.1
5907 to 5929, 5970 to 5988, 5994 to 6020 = -1.0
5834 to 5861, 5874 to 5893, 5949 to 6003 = 2.5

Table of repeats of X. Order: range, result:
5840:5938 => 14.98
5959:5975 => 20.05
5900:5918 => 19.28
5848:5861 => 19.84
